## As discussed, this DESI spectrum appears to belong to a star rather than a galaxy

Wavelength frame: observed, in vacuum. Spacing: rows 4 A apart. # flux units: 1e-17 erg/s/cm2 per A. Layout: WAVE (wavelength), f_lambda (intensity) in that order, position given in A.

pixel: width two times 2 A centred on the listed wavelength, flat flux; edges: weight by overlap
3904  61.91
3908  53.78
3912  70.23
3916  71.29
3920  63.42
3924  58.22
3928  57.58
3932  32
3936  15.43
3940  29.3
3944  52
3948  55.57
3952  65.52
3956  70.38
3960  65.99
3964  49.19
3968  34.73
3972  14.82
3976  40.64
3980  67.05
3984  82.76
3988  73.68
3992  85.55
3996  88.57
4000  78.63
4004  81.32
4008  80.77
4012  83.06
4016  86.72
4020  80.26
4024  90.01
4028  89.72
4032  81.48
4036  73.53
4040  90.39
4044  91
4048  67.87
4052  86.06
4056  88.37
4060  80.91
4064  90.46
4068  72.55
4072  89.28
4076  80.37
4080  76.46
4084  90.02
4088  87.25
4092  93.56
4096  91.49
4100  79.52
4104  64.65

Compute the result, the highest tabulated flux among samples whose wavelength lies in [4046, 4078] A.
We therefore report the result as 90.46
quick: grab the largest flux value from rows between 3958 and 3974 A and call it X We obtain 65.99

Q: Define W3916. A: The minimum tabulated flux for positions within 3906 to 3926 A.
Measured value 53.78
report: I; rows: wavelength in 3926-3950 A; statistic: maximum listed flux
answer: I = 57.58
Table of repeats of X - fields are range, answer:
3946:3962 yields 70.38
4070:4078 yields 89.28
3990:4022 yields 88.57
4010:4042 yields 90.39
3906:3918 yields 71.29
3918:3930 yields 63.42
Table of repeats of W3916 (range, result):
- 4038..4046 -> 90.39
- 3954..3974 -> 14.82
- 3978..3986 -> 67.05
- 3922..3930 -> 57.58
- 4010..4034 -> 80.26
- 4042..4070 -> 67.87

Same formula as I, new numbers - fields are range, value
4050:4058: 88.37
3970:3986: 82.76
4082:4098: 93.56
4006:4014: 83.06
